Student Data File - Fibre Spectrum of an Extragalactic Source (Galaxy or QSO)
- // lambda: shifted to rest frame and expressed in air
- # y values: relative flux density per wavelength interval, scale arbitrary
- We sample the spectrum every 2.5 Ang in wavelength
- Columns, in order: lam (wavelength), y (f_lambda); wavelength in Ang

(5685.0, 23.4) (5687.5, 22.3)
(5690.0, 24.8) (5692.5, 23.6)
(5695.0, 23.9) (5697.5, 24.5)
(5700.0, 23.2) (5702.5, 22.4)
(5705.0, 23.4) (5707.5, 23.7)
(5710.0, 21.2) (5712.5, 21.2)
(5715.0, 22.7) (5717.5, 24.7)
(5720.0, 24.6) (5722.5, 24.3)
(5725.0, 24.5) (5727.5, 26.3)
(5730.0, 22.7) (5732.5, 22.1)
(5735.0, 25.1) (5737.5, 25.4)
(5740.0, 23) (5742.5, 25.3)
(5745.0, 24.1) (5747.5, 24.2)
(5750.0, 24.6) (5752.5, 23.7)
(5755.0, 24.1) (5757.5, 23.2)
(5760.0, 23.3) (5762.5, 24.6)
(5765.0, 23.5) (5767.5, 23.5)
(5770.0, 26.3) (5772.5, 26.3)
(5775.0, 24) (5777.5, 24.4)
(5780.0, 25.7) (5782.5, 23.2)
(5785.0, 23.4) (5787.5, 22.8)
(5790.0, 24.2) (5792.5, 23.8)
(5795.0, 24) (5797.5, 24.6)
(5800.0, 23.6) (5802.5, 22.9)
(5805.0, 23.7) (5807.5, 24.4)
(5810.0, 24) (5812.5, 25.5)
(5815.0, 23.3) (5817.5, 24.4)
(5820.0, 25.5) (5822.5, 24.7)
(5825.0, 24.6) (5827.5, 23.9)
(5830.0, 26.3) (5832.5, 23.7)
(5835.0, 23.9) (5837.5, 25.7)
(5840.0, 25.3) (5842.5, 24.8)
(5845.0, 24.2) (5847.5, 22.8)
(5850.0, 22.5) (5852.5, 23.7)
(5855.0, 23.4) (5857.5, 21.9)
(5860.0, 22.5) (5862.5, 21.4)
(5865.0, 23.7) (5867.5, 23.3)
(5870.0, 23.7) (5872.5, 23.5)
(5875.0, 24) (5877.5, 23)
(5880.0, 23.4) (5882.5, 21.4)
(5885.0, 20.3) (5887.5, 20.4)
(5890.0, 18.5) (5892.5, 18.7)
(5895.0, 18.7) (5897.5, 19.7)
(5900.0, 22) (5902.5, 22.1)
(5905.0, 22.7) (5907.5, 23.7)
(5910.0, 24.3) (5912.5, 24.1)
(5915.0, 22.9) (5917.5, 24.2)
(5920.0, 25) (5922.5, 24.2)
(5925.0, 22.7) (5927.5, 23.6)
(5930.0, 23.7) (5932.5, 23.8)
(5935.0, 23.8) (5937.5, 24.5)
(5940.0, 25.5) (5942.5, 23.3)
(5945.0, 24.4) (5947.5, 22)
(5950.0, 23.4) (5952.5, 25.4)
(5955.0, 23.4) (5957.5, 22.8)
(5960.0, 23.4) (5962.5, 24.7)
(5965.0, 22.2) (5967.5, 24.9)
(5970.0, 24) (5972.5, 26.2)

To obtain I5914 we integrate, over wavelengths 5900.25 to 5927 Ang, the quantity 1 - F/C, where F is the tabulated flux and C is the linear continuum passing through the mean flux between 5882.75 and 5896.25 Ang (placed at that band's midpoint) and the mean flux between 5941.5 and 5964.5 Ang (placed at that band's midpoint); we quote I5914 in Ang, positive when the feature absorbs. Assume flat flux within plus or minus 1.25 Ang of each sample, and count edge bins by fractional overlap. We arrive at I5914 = -3.2 Ang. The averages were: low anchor 19.5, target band 23.5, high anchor 23.6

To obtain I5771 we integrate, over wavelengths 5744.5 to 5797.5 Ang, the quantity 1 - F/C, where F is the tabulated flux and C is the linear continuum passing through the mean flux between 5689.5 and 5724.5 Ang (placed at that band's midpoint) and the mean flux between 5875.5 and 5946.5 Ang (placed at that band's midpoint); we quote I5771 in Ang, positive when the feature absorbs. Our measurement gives -2.2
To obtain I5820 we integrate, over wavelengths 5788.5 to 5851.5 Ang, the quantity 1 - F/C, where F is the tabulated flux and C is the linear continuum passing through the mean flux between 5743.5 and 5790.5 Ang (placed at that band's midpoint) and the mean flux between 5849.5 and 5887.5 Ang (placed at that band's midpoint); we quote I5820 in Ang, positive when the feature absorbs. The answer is -2.3 Ang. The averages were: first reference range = 24.2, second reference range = 22.7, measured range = 24.2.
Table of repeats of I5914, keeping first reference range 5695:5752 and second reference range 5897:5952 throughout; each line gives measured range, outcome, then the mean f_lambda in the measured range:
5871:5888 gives 0.85 Ang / 22.4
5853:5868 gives 0.56 Ang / 22.7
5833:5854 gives -0.41 Ang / 24.1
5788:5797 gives -0.10 Ang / 24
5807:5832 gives -1.04 Ang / 24.6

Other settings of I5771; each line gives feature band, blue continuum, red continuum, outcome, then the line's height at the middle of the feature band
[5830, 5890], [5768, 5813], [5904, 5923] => 2.3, 24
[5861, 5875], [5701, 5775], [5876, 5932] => -0.3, 22.6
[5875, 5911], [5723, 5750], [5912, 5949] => 3.8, 23.9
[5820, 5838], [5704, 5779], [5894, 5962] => -0.8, 23.7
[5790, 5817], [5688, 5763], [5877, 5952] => -0.8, 23.3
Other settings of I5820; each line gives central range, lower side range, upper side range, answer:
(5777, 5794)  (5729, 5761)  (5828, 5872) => -0.1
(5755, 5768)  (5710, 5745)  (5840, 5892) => 0.0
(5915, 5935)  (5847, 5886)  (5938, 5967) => -0.3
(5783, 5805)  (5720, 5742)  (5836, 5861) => 0.3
